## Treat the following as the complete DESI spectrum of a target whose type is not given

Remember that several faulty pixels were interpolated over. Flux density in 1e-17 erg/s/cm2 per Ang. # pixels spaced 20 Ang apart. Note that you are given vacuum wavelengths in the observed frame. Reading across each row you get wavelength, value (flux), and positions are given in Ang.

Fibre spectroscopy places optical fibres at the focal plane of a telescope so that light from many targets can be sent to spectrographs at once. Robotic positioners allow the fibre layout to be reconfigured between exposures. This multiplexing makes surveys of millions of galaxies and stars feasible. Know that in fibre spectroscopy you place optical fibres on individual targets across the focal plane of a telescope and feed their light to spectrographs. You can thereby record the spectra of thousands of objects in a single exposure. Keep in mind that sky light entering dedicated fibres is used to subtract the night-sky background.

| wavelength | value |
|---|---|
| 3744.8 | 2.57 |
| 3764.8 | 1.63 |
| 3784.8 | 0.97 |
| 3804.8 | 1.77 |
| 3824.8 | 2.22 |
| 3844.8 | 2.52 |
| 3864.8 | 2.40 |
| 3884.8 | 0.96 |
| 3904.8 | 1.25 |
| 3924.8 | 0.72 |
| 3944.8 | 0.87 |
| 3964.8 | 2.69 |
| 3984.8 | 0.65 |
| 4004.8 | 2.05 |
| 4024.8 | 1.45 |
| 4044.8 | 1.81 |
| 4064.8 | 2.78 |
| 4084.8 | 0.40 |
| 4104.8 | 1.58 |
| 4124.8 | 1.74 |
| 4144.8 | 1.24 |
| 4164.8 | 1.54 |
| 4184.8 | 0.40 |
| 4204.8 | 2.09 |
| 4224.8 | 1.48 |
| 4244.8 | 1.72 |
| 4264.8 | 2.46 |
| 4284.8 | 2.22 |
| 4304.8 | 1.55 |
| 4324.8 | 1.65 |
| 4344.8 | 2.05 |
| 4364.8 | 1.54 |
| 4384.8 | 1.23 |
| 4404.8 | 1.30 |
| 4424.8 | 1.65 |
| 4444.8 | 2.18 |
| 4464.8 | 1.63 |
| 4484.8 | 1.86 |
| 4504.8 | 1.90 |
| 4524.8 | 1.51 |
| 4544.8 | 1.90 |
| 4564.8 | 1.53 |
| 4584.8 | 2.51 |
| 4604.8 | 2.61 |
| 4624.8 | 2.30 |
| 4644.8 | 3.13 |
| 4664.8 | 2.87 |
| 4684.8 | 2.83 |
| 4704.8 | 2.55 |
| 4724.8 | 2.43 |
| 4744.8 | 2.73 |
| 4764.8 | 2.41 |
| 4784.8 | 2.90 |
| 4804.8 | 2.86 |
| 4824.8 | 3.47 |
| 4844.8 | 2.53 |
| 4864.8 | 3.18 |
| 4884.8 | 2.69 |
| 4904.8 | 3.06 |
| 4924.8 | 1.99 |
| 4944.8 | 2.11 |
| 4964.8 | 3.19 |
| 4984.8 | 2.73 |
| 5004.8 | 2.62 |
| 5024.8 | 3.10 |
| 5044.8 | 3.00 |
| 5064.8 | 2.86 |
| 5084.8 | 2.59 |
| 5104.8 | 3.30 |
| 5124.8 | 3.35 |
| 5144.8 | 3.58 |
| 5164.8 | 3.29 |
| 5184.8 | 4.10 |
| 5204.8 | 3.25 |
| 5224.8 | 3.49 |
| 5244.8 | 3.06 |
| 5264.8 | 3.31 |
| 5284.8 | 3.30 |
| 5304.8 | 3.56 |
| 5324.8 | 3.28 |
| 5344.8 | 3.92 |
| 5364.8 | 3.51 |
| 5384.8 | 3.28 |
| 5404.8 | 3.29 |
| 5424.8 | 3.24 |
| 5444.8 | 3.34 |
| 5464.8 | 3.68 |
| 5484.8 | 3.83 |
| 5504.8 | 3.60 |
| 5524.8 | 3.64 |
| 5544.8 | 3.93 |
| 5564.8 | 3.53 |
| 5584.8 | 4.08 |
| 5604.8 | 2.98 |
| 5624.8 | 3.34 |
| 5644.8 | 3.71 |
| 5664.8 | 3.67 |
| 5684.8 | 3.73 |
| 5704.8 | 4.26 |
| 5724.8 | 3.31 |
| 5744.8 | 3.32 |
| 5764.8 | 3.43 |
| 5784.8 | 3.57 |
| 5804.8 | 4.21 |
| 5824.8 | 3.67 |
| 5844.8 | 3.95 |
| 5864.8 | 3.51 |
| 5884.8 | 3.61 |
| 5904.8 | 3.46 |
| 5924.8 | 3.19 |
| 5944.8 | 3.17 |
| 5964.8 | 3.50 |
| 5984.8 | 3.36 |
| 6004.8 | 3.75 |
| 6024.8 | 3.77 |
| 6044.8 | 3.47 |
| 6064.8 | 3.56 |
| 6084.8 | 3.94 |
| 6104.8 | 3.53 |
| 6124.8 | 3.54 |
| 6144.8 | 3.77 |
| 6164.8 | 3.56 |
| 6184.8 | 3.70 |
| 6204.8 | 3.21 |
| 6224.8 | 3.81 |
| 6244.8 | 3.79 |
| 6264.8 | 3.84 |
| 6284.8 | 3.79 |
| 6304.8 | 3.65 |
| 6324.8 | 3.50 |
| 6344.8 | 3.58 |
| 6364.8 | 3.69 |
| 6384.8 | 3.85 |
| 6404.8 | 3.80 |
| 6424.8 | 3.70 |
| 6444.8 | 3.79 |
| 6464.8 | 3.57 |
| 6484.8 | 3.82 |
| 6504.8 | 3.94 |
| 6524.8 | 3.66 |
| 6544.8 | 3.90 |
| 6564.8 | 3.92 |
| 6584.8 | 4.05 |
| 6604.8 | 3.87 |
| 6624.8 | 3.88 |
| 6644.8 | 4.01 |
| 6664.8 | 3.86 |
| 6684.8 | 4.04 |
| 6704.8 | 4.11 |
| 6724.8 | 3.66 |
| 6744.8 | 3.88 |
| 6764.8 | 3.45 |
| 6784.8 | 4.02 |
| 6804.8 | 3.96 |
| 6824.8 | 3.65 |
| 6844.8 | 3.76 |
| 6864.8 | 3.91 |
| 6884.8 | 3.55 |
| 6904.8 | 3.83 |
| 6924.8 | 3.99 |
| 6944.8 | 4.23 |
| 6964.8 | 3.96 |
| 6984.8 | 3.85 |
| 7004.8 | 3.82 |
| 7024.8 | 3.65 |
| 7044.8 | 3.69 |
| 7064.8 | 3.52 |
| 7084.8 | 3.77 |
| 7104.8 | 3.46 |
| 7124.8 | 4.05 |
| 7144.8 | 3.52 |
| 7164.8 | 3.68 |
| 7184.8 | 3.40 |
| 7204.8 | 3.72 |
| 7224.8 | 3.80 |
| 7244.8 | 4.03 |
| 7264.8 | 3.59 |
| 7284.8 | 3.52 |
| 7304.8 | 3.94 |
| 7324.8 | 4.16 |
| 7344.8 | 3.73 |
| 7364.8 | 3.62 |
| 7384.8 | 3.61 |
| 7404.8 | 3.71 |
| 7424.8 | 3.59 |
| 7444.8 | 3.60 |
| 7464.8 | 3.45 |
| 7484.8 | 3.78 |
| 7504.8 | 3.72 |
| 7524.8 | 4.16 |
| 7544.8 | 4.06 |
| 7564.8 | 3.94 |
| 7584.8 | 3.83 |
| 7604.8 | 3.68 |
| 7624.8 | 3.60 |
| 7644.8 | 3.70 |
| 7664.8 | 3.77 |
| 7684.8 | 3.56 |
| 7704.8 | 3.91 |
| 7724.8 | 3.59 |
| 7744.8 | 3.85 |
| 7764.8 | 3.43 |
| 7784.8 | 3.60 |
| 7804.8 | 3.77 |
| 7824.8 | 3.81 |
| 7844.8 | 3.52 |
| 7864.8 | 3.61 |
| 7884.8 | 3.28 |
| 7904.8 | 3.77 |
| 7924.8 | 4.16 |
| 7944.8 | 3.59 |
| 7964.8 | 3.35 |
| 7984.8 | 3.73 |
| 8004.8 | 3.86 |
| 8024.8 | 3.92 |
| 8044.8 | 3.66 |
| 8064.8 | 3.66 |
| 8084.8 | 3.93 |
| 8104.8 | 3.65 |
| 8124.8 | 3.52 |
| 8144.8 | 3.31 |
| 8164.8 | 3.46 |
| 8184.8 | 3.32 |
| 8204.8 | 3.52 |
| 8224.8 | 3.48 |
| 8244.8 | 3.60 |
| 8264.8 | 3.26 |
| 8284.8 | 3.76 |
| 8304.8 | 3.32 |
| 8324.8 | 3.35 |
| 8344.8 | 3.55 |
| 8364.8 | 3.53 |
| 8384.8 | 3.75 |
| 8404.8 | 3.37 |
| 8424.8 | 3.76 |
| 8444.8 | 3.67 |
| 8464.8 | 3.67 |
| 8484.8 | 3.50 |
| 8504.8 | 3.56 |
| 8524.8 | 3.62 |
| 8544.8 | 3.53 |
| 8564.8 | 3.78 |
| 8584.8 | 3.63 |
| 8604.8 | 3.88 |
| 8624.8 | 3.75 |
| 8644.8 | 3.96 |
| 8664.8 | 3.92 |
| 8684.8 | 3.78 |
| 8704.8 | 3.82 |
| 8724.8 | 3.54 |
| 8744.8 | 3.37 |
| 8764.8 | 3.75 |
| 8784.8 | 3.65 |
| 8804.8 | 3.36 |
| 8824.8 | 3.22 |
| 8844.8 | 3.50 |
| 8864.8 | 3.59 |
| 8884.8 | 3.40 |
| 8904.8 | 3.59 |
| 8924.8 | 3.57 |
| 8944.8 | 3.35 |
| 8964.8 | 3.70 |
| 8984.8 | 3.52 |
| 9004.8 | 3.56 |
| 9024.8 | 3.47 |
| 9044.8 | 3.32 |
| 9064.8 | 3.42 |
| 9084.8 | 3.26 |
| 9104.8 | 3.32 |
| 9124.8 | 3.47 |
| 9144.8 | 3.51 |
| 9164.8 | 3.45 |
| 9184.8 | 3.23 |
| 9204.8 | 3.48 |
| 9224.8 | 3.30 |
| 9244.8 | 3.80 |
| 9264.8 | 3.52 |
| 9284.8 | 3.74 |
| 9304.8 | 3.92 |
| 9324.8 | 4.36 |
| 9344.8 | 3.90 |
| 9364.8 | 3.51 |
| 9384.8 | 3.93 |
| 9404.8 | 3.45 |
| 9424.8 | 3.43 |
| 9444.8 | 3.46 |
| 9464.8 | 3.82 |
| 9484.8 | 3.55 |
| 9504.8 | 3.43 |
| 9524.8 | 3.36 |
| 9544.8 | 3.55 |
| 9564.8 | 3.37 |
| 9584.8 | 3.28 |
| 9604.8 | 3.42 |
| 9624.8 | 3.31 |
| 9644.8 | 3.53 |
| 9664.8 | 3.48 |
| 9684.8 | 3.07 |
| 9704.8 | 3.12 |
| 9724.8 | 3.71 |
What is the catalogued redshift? 0.148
